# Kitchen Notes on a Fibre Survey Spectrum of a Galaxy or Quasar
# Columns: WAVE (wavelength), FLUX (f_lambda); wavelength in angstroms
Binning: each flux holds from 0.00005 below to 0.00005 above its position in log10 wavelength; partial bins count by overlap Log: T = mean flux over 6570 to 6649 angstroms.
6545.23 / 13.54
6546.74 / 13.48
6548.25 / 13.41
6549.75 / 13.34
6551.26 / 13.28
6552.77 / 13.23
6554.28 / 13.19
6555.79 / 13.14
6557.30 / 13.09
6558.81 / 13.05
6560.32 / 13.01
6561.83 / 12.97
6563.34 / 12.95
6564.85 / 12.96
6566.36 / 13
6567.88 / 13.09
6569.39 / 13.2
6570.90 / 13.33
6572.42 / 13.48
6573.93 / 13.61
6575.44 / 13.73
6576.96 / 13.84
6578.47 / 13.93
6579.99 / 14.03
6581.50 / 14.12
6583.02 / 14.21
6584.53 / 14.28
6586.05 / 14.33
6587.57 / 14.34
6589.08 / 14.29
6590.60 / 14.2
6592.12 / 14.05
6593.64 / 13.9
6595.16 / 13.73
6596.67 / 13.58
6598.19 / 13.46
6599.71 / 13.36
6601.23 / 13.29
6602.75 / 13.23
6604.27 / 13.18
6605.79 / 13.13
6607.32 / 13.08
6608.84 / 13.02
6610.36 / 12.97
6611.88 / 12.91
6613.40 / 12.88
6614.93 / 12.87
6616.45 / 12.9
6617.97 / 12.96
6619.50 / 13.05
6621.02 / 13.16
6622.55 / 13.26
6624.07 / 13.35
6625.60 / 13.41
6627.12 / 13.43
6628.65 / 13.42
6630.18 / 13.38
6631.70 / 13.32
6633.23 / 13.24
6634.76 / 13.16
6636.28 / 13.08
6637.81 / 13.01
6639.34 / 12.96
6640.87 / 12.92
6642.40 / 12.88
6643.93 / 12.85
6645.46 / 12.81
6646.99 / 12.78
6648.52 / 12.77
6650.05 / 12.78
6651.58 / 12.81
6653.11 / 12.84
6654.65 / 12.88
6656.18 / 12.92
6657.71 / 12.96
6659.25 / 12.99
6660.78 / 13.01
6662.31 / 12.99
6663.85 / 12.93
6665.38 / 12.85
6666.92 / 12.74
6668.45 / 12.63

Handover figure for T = 13.4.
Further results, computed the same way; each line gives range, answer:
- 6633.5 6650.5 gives 12.9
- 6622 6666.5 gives 13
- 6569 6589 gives 13.9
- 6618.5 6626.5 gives 13.2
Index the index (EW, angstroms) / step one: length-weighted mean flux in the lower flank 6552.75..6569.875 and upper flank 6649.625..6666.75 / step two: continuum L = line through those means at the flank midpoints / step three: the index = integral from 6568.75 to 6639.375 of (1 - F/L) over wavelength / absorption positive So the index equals -2.6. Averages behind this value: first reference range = 13.1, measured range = 13.5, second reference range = 12.9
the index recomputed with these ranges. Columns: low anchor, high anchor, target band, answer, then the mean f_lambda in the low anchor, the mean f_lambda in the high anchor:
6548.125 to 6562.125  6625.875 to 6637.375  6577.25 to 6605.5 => -1.3 angstroms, 13.2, 13.3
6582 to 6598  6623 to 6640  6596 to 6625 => 1.1 angstroms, 14.1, 13.3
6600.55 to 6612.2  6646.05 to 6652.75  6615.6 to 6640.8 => -0.5 angstroms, 13.1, 12.8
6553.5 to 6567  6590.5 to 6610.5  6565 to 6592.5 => -1.2 angstroms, 13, 13.4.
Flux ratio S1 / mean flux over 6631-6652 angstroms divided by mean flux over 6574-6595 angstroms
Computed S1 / 0.9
